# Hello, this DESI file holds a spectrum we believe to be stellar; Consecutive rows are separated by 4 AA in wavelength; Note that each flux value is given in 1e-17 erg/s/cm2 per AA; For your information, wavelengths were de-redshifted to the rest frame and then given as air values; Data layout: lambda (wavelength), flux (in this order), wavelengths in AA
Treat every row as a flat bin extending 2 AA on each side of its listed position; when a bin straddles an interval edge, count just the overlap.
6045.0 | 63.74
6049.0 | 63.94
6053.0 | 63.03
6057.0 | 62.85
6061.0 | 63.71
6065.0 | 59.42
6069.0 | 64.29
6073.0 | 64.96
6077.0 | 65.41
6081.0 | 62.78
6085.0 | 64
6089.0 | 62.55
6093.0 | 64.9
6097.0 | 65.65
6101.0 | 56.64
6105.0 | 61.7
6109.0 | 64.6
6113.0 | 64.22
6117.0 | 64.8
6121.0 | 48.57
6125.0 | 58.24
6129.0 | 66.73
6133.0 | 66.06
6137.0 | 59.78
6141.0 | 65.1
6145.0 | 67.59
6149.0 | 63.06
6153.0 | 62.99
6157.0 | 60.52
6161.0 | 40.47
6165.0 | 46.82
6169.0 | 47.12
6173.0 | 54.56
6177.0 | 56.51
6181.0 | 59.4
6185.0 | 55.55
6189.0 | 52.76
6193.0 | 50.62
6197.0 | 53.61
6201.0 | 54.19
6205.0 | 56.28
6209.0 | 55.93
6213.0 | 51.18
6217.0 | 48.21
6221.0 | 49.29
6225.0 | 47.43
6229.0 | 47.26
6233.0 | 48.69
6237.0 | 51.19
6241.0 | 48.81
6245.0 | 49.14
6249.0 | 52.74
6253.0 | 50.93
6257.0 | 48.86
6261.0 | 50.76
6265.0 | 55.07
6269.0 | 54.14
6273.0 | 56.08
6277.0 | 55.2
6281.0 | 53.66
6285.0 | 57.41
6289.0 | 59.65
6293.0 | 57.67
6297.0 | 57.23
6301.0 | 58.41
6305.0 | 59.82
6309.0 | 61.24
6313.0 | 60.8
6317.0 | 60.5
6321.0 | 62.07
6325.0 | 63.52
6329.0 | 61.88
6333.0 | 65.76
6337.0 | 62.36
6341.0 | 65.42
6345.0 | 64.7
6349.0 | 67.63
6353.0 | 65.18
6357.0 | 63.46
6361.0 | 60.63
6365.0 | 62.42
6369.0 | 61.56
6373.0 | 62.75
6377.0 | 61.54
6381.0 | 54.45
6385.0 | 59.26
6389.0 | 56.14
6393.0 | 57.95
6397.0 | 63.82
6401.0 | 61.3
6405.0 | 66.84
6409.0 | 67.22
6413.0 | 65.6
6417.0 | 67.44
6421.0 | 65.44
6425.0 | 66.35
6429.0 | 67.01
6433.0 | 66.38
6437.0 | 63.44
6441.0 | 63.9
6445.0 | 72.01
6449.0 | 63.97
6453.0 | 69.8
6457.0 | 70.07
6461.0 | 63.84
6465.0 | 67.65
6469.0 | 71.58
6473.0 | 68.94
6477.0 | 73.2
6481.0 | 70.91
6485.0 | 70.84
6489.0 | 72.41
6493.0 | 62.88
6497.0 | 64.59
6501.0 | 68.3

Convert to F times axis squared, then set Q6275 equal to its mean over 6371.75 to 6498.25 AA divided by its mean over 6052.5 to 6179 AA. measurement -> 1.2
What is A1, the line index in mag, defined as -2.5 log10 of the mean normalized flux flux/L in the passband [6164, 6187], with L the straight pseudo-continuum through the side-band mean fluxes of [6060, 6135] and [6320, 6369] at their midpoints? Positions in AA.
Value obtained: 0.17 mag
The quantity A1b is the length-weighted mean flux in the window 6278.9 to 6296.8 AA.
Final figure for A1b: 57.1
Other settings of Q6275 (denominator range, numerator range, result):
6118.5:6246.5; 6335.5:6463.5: 1.26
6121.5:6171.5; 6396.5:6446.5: 1.23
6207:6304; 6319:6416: 1.23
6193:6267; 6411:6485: 1.42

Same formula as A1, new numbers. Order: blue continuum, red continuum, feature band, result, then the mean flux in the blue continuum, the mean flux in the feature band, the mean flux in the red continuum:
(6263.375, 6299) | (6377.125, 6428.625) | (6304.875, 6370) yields -0.07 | 56.2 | 63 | 62.7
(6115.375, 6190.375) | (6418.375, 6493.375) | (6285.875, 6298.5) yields 0.08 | 57.7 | 58.2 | 68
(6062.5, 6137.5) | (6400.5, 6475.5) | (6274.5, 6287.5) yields 0.17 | 62.4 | 55.6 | 66.9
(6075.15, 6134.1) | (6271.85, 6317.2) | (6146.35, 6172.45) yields 0.14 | 62.4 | 53.9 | 58.1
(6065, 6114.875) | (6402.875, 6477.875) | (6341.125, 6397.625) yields 0.08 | 63.3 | 61.6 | 67.3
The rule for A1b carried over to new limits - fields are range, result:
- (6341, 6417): 62.6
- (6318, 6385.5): 62.7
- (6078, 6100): 63.7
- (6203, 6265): 50.6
